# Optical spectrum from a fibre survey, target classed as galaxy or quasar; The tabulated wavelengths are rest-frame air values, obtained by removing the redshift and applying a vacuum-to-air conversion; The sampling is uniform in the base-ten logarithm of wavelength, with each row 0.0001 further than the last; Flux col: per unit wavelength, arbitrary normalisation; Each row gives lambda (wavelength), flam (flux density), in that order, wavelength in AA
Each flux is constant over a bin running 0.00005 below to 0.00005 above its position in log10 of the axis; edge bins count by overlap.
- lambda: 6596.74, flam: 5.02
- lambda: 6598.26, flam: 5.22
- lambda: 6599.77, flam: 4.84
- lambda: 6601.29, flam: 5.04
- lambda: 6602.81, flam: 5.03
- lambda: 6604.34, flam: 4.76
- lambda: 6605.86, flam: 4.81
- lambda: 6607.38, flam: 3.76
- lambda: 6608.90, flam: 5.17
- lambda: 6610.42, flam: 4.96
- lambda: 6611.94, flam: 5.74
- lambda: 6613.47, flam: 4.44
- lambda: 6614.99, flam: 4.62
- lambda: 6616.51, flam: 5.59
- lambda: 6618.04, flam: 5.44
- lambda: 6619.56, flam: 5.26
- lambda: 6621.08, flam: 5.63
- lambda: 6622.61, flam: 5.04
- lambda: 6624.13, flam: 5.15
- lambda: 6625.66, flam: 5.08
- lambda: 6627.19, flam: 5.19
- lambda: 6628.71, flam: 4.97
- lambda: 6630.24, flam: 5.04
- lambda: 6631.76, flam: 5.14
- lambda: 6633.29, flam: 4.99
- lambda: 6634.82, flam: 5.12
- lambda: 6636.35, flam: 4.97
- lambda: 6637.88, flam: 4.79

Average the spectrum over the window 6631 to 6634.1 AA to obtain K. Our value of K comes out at 5.06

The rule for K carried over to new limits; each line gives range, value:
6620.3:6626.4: 5.23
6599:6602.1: 4.96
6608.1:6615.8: 4.99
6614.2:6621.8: 5.31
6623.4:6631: 5.08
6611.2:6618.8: 5.16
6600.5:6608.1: 4.68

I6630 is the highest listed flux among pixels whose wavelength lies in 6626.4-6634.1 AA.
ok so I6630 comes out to 5.19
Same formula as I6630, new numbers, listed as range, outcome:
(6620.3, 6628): 5.63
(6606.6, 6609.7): 5.17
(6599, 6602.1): 5.04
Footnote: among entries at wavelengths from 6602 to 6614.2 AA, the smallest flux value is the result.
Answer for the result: 3.76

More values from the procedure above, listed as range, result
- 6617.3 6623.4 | 5.04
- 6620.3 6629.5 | 4.97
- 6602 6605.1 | 4.76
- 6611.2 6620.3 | 4.44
